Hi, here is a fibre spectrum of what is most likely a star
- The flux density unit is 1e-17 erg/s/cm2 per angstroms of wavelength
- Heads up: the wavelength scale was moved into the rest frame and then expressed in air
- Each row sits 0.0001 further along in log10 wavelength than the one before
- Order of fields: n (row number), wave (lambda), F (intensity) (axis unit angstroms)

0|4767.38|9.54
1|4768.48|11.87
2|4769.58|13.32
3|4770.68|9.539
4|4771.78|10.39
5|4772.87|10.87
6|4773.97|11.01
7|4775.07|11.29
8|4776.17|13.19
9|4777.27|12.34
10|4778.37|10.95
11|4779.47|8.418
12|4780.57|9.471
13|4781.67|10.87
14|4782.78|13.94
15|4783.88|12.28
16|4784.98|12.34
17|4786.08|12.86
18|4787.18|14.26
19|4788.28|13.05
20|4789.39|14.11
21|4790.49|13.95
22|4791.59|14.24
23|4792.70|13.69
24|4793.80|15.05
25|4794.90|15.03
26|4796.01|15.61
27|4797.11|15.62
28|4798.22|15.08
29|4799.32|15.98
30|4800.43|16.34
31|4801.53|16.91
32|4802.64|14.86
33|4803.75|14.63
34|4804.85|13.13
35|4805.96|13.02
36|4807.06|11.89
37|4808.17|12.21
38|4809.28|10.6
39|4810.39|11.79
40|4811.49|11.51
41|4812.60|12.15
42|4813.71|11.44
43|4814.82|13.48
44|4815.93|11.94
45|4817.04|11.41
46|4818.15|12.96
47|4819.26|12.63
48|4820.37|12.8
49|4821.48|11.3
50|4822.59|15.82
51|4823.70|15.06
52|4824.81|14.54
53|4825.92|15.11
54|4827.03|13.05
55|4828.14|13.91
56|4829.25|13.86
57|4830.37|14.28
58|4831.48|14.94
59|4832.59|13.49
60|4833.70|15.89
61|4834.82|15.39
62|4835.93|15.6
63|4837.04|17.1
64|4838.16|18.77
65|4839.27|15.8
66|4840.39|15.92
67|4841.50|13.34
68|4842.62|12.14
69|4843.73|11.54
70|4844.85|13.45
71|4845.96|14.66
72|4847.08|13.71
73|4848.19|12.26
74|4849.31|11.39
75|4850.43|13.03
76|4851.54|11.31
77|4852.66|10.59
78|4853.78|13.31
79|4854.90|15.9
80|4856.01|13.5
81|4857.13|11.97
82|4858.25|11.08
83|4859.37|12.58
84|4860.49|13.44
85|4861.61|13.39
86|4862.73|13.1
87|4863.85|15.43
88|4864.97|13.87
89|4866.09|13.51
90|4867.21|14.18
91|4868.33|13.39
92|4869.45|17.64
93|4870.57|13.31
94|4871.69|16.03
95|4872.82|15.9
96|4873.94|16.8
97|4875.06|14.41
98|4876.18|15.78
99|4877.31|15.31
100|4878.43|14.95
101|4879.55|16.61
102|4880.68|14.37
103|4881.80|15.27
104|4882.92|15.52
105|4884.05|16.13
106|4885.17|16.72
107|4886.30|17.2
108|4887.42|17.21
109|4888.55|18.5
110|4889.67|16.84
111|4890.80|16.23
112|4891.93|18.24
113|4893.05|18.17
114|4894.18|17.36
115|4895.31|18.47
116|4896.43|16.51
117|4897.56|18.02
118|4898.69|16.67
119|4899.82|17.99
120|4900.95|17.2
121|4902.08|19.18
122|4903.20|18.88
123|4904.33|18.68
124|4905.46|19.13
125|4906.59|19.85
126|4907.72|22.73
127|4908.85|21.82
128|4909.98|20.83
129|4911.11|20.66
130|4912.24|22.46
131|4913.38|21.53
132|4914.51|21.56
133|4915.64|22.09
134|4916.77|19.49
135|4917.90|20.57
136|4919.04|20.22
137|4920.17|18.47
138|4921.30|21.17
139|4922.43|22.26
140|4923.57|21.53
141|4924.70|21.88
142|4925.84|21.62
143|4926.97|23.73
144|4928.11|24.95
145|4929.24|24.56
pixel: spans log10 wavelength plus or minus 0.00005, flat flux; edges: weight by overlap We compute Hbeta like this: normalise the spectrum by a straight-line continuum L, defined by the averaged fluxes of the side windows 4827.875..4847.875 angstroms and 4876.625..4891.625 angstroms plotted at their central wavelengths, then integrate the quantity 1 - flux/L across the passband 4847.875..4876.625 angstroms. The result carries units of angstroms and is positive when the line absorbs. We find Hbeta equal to 3.3 angstroms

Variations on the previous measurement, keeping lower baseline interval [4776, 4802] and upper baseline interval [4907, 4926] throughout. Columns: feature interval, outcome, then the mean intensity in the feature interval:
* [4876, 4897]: 3.03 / 16.6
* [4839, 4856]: 3.85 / 13.2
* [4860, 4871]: 2.43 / 14.1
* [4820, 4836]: 1.60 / 14.3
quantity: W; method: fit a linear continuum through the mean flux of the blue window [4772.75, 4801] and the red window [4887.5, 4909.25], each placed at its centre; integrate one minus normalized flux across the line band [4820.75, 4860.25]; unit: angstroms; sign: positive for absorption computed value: 4.5 angstroms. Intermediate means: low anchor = 13.2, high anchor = 18.4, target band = 13.9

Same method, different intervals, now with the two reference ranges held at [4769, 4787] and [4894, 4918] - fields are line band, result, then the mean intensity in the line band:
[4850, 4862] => 2.7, 12.7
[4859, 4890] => 4.2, 15.3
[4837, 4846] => 0.5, 14.6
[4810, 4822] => 1.5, 12.1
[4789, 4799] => -1.8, 14.8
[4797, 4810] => -1.0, 14.1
